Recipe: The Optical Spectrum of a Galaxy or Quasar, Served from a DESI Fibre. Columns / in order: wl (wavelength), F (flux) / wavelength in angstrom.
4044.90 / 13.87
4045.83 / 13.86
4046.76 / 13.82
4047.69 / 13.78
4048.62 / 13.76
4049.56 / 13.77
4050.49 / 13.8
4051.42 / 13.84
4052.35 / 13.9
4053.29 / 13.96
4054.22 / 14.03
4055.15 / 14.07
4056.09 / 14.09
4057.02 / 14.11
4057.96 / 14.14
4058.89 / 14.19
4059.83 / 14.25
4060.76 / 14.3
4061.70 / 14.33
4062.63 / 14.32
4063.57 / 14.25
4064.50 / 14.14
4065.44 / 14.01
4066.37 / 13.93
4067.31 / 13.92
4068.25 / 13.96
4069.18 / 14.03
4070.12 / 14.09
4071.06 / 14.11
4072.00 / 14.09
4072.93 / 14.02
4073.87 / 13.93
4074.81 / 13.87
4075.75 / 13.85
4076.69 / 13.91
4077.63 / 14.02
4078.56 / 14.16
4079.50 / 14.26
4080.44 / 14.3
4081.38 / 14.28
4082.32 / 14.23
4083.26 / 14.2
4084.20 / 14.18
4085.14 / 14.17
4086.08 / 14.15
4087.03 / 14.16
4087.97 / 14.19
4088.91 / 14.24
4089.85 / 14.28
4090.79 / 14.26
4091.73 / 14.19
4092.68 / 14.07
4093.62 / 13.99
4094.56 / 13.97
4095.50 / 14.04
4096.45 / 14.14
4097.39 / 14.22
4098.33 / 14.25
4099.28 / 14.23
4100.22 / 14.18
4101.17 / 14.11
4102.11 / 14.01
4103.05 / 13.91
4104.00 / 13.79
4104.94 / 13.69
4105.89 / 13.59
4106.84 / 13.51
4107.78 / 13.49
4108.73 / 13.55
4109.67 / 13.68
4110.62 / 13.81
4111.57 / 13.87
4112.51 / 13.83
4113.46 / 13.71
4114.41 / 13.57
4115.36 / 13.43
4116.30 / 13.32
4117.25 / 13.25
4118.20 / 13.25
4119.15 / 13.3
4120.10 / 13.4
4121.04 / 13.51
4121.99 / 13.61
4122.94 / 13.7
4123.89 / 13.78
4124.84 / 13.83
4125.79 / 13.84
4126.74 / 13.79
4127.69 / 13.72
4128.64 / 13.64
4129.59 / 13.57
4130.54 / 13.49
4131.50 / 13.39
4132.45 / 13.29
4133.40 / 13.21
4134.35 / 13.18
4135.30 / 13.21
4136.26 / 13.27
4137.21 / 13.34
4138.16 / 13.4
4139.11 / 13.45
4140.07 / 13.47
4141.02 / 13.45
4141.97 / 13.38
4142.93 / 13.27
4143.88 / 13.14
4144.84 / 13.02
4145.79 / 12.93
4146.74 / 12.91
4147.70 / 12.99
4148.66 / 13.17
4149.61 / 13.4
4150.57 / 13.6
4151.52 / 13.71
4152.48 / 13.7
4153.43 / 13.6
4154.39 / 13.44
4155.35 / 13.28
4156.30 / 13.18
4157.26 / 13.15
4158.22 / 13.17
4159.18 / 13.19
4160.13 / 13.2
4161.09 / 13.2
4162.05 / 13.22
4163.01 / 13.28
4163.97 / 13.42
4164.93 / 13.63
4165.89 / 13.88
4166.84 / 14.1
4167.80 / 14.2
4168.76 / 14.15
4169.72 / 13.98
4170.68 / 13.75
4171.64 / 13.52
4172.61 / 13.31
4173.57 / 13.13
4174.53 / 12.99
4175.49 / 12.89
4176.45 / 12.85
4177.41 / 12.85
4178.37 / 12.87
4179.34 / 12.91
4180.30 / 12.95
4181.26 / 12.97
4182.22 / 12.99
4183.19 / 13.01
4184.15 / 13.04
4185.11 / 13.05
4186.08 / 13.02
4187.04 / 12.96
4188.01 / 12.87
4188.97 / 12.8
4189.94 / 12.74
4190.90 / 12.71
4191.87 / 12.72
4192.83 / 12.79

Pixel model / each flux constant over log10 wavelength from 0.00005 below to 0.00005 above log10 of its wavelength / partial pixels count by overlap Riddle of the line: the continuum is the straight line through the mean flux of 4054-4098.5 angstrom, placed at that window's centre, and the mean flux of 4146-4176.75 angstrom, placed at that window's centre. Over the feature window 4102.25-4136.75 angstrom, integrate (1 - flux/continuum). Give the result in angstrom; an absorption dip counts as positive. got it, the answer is 0.51 angstrom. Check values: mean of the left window 14.1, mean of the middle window 13.6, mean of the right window 13.4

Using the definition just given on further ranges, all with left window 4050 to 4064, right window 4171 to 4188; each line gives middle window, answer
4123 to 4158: -0.1 angstrom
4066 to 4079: 0.0 angstrom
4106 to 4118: 0.0 angstrom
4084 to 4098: -0.4 angstrom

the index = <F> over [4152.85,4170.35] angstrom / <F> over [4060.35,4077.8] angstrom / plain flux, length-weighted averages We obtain 0.96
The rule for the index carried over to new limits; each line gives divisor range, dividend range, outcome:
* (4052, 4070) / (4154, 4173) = 0.96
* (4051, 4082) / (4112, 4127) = 0.96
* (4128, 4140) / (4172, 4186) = 0.97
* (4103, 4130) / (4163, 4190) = 0.97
